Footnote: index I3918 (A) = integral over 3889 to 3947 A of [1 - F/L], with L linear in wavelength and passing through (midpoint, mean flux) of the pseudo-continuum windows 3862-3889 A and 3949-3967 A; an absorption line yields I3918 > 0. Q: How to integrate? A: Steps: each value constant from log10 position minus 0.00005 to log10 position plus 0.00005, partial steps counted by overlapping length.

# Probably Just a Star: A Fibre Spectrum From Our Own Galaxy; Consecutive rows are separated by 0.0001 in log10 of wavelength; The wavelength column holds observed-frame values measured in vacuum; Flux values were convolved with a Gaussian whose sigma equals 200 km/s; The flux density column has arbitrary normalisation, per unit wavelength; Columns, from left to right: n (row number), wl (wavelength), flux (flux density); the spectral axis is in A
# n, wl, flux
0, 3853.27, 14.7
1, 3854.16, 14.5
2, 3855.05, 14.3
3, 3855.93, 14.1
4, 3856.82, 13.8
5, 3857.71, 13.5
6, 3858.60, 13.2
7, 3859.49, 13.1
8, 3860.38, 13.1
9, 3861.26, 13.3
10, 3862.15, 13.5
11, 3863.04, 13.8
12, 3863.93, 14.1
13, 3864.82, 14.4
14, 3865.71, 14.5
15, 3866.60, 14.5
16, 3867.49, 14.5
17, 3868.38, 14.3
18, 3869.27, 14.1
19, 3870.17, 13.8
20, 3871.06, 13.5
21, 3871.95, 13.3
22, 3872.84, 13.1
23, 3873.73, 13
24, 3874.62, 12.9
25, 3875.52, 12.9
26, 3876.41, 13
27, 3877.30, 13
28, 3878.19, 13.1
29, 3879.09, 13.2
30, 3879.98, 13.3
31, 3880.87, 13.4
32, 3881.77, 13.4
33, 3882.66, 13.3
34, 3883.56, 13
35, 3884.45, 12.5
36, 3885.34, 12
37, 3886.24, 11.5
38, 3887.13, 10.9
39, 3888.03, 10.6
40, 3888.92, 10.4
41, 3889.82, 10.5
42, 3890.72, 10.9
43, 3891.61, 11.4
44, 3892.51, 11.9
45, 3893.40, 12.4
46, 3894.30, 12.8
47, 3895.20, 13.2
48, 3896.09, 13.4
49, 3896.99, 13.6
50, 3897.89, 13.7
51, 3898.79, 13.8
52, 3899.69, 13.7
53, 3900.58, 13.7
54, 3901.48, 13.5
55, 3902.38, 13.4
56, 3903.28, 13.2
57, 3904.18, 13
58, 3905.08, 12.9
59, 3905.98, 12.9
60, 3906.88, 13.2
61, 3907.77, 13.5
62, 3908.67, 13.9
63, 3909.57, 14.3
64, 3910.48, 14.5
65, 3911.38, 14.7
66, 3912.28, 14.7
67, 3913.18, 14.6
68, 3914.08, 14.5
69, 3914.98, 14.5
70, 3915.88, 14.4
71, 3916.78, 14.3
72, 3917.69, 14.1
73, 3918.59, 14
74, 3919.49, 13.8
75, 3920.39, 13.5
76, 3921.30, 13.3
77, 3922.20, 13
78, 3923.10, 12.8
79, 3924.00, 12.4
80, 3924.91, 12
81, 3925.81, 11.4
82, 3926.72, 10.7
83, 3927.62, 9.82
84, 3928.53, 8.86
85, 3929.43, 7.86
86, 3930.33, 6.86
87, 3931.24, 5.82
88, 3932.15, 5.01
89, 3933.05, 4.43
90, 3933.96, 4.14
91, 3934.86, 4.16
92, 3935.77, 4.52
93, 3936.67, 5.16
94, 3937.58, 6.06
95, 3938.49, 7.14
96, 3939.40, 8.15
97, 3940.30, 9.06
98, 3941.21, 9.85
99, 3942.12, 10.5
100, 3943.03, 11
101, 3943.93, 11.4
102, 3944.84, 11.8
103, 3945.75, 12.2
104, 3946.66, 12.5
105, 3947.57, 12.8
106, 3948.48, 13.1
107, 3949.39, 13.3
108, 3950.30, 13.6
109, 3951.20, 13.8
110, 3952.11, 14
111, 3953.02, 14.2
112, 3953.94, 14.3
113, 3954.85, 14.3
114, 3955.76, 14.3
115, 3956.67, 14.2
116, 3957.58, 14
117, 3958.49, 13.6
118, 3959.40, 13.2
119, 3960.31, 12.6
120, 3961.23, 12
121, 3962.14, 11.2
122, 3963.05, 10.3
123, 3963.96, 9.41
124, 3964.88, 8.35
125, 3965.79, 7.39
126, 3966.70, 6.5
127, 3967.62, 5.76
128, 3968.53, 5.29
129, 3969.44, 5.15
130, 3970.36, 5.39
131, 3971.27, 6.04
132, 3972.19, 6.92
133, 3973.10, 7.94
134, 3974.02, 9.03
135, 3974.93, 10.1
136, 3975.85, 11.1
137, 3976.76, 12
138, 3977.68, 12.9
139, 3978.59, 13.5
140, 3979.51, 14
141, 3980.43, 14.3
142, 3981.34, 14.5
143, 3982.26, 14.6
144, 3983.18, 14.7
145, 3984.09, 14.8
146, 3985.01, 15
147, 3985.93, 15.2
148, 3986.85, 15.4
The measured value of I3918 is 5.92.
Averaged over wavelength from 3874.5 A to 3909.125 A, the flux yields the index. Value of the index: 12.7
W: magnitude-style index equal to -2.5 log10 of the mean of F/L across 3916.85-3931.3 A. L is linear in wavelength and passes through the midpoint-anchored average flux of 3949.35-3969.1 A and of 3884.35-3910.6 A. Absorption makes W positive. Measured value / 0.07 mag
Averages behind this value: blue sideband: 12.7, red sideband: 11.5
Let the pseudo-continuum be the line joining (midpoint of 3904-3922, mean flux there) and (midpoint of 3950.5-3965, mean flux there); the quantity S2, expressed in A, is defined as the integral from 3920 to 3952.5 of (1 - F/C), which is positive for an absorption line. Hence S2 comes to 8.5 A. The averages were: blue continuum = 13.9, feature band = 9.88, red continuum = 12.9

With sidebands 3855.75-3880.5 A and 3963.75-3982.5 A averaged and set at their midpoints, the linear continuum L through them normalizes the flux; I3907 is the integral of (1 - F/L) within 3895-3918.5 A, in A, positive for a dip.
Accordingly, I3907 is -3.5 A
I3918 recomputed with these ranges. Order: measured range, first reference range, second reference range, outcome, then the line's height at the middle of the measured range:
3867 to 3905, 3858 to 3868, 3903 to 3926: 2.41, 13.7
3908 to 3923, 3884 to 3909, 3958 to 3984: -2.59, 12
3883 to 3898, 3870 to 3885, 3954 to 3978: 0.79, 12.7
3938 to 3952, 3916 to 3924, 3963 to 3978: -0.81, 10.9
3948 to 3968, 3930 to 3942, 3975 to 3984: -4.87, 9.9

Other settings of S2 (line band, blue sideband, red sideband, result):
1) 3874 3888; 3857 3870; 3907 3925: 1.16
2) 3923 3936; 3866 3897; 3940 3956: 4.78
